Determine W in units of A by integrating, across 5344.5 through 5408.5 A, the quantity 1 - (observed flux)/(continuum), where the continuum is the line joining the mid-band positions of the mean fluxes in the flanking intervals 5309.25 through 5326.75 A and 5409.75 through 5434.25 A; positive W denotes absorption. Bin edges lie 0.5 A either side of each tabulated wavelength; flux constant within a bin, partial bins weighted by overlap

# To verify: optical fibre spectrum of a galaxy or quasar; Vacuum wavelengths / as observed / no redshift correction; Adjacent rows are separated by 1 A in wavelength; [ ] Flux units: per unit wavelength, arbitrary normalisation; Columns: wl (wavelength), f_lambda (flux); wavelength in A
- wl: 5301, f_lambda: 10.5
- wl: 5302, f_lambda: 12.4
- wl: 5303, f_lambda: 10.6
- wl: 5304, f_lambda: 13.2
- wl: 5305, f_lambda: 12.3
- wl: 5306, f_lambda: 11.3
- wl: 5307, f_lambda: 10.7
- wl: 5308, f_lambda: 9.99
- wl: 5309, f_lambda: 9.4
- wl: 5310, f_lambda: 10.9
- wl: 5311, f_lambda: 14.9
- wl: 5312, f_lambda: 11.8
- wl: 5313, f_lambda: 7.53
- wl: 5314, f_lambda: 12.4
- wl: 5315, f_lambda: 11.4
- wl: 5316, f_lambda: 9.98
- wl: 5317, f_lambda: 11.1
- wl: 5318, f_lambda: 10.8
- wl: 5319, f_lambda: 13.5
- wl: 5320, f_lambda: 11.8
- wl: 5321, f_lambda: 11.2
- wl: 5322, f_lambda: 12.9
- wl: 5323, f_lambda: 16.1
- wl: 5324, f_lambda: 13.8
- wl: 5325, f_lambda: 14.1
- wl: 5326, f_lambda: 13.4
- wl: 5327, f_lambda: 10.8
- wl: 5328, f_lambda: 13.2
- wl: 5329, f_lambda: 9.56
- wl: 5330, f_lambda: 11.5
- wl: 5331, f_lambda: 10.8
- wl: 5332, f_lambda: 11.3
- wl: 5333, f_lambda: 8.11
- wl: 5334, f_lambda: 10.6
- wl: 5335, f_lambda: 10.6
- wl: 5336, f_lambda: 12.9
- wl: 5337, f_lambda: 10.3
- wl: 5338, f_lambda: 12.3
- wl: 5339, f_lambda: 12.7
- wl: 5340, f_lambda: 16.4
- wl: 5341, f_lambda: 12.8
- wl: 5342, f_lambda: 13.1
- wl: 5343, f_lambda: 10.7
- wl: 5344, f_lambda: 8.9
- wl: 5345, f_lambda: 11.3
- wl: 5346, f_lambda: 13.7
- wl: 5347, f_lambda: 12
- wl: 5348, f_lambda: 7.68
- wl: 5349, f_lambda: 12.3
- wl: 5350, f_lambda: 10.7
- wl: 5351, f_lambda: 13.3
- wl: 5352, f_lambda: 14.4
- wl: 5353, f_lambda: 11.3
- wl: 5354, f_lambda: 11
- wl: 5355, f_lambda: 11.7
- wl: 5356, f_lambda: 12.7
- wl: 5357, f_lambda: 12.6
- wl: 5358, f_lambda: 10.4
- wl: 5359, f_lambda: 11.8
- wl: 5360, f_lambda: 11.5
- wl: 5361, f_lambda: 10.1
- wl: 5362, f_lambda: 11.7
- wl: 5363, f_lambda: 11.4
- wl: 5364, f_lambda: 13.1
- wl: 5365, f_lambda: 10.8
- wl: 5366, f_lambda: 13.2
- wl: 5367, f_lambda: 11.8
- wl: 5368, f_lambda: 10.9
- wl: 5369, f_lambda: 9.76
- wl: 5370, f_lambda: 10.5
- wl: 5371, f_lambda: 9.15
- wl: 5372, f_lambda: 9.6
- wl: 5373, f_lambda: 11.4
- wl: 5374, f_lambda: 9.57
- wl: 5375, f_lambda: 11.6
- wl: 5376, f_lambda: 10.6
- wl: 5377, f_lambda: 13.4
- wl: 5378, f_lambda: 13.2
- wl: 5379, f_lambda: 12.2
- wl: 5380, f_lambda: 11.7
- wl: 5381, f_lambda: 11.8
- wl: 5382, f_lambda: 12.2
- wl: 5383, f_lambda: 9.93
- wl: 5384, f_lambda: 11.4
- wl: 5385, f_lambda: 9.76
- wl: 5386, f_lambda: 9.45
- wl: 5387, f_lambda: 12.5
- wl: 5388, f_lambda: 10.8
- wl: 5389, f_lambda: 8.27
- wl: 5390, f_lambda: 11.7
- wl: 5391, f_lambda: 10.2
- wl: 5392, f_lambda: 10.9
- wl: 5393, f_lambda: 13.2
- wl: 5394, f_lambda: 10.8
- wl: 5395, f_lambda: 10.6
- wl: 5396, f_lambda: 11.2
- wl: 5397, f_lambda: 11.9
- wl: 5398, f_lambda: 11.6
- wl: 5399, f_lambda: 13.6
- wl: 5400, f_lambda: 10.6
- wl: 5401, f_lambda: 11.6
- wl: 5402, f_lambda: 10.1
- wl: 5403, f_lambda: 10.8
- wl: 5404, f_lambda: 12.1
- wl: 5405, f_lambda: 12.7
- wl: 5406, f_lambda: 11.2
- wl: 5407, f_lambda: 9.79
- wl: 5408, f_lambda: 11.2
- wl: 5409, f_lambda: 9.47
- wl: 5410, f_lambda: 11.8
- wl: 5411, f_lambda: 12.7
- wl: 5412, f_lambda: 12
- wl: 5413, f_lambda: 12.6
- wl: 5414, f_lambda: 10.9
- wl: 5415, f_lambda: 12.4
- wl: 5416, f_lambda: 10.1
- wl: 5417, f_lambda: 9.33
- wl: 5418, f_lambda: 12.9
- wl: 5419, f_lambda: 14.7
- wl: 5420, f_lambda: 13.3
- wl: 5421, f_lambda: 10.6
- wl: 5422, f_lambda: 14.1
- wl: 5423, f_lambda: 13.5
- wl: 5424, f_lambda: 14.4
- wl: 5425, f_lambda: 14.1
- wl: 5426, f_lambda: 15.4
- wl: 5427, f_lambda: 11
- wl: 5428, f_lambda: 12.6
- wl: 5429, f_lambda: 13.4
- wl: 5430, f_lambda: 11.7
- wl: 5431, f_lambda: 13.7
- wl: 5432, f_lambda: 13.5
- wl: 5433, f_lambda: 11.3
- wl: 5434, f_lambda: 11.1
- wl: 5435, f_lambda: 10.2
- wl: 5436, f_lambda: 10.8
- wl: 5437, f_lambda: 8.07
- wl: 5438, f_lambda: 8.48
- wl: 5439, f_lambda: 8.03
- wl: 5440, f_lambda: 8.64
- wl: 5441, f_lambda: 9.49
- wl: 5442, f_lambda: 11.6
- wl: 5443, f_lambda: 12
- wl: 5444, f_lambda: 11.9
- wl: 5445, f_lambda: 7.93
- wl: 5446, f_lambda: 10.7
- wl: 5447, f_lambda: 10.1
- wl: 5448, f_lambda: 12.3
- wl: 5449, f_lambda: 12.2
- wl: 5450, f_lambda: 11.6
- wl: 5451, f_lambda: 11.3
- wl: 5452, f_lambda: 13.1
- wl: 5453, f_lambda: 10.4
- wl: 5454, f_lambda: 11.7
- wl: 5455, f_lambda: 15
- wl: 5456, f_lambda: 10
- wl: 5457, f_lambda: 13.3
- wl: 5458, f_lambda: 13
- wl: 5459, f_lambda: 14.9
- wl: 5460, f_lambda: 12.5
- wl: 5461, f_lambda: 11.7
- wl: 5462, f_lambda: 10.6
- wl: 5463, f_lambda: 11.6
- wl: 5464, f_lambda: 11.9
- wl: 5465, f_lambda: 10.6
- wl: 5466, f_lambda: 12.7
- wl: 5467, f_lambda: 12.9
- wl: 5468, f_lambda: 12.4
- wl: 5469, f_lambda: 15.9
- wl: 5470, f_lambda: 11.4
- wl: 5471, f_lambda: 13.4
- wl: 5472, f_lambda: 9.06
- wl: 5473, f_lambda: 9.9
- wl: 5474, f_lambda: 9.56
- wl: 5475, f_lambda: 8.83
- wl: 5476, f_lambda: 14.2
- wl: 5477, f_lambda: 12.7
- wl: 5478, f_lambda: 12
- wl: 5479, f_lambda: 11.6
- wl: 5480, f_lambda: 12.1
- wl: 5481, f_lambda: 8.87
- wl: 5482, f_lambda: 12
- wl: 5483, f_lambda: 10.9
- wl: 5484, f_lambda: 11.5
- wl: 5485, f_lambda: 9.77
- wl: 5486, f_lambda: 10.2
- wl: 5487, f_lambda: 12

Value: 5.3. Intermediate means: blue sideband 12.2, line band 11.3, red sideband 12.5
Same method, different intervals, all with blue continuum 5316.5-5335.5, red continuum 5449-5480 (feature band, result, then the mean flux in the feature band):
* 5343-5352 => 0.4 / 11.4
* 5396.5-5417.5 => 1.0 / 11.4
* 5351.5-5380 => 1.0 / 11.5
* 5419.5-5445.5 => 0.9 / 11.6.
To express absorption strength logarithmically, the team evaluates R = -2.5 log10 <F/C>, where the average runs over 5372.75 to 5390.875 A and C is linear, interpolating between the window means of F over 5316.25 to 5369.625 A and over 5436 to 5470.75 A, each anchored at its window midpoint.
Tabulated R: 0.05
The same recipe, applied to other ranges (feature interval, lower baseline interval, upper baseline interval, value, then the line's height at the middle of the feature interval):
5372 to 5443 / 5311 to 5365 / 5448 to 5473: 0.05 mag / 12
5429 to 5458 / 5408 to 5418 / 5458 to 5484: 0.04 mag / 11.6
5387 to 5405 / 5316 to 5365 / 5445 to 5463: 0.06 mag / 11.9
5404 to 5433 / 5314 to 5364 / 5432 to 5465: -0.09 mag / 11.4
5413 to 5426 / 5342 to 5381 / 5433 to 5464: -0.13 mag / 11.3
